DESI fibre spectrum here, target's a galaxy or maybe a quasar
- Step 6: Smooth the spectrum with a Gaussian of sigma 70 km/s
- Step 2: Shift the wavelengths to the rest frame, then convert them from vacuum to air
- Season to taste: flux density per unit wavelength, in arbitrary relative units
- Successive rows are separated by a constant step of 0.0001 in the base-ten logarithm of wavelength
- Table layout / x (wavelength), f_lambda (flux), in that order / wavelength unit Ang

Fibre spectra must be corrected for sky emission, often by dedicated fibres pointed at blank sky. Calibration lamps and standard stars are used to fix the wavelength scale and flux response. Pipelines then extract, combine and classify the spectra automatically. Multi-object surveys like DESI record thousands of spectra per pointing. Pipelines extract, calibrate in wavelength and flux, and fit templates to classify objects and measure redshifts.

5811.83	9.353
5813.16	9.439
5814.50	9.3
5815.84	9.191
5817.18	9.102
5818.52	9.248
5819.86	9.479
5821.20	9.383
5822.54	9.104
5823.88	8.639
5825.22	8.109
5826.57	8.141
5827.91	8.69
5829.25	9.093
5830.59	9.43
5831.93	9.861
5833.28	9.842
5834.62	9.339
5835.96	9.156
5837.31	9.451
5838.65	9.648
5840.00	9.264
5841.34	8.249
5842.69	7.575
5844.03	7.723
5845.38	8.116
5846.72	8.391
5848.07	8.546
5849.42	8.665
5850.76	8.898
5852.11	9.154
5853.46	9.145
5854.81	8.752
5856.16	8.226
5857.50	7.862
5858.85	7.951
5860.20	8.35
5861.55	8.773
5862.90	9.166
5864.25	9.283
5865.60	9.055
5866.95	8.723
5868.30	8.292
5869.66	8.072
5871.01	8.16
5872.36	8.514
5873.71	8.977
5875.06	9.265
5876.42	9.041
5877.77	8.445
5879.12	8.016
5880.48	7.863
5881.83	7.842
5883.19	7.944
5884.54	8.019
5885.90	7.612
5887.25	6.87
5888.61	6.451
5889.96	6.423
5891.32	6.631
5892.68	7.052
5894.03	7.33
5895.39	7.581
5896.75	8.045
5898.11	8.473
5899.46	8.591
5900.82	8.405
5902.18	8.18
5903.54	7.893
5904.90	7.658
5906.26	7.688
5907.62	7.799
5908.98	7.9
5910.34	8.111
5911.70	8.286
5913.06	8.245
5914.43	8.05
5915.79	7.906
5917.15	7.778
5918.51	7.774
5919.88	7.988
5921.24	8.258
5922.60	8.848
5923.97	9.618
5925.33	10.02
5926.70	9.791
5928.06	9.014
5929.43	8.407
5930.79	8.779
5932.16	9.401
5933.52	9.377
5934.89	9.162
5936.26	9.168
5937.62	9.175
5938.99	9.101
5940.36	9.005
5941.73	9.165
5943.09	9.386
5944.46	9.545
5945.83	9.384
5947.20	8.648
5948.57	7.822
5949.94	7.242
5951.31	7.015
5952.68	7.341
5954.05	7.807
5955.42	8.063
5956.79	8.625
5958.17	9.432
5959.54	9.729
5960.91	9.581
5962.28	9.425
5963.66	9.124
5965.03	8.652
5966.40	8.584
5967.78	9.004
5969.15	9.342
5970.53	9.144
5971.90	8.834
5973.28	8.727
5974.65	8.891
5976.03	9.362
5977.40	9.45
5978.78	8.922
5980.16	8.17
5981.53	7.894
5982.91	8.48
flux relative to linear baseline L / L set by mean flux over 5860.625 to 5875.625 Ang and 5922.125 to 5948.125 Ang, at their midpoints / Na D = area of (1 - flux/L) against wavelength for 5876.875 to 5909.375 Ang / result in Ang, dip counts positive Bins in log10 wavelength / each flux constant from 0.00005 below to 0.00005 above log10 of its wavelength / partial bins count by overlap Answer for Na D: 4.4 Ang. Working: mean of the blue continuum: 8.74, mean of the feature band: 7.7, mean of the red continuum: 9.2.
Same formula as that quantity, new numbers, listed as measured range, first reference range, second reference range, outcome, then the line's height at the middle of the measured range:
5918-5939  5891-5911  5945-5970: -2.00 Ang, 8.22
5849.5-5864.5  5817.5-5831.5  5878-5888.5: -0.75 Ang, 8.26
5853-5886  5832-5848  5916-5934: 1.34 Ang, 8.82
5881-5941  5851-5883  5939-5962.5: 2.73 Ang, 8.61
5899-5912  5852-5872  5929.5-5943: 1.27 Ang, 8.9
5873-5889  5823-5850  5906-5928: 0.98 Ang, 8.58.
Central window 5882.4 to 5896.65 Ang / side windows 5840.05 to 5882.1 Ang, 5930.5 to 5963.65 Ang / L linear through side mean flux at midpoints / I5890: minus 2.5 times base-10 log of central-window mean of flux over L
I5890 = 0.19 mag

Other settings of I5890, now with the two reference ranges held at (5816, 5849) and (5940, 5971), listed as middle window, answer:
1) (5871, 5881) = 0.034 mag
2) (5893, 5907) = 0.110 mag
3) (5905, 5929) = 0.049 mag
